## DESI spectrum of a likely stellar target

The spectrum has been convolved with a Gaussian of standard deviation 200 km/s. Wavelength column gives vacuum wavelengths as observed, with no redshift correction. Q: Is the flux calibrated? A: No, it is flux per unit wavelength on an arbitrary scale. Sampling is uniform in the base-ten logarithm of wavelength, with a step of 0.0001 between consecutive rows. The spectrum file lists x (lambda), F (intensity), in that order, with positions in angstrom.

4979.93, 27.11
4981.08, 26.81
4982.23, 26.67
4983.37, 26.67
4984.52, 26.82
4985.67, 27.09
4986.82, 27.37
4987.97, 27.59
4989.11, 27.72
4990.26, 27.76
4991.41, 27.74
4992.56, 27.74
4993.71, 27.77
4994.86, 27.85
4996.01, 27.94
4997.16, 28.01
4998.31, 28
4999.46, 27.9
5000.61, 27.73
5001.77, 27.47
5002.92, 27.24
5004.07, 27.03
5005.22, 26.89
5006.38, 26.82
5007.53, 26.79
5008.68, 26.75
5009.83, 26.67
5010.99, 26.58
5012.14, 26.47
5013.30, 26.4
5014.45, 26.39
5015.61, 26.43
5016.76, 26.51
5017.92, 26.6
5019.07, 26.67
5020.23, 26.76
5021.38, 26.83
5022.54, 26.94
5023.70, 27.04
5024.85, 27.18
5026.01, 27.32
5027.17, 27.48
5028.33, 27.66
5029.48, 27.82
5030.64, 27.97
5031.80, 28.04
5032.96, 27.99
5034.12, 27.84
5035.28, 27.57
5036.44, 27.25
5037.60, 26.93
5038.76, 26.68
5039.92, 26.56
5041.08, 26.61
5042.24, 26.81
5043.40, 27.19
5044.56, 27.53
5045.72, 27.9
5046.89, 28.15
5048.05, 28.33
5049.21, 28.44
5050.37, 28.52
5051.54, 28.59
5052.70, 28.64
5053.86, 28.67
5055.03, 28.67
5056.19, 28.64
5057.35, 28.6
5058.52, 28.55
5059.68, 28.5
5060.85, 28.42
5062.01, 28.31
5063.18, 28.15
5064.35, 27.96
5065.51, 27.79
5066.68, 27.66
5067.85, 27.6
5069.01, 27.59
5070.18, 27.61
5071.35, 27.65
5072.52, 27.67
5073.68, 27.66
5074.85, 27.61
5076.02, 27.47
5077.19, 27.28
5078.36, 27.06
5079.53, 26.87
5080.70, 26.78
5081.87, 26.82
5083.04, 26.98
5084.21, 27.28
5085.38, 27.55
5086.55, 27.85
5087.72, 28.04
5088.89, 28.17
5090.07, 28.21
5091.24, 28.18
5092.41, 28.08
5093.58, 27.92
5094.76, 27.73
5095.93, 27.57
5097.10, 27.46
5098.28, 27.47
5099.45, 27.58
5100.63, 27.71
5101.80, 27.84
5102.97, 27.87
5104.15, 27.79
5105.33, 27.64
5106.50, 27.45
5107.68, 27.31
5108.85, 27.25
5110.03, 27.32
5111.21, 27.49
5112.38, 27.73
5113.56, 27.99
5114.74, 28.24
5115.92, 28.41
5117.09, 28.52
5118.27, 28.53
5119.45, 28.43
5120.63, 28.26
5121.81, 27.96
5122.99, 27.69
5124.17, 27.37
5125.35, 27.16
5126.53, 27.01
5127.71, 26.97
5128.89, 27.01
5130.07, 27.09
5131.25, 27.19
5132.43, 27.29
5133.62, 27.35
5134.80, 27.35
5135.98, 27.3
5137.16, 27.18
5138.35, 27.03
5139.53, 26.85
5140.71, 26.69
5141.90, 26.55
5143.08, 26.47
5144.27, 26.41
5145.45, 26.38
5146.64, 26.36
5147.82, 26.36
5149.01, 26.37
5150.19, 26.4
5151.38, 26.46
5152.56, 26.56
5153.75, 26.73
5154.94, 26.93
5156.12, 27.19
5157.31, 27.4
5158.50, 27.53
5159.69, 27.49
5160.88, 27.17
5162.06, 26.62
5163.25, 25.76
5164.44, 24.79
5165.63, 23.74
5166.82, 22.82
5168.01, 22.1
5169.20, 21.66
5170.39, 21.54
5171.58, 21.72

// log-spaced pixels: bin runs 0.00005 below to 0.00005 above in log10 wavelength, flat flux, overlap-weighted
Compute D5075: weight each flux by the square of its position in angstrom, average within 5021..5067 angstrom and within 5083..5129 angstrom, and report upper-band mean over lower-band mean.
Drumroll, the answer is 1.02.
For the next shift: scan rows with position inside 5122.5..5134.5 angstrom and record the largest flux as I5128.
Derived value 27.69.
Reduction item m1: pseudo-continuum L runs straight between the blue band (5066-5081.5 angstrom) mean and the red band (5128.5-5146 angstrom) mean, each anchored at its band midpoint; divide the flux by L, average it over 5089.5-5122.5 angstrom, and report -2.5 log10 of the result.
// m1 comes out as -0.03 mag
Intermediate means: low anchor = 27.4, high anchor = 26.9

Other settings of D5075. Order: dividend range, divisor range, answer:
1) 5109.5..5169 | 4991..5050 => 1.03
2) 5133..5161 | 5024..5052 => 1.02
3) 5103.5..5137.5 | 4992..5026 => 1.06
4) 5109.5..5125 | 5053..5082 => 1.02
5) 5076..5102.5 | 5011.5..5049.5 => 1.04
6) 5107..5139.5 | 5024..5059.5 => 1.02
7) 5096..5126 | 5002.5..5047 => 1.06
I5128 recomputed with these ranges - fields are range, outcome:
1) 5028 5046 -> 28.04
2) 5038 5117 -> 28.67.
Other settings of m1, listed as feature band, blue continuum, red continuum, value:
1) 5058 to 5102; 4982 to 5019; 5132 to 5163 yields -0.03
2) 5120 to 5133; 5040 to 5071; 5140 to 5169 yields -0.03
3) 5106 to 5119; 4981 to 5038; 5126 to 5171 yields -0.05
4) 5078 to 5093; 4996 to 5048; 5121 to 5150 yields -0.02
